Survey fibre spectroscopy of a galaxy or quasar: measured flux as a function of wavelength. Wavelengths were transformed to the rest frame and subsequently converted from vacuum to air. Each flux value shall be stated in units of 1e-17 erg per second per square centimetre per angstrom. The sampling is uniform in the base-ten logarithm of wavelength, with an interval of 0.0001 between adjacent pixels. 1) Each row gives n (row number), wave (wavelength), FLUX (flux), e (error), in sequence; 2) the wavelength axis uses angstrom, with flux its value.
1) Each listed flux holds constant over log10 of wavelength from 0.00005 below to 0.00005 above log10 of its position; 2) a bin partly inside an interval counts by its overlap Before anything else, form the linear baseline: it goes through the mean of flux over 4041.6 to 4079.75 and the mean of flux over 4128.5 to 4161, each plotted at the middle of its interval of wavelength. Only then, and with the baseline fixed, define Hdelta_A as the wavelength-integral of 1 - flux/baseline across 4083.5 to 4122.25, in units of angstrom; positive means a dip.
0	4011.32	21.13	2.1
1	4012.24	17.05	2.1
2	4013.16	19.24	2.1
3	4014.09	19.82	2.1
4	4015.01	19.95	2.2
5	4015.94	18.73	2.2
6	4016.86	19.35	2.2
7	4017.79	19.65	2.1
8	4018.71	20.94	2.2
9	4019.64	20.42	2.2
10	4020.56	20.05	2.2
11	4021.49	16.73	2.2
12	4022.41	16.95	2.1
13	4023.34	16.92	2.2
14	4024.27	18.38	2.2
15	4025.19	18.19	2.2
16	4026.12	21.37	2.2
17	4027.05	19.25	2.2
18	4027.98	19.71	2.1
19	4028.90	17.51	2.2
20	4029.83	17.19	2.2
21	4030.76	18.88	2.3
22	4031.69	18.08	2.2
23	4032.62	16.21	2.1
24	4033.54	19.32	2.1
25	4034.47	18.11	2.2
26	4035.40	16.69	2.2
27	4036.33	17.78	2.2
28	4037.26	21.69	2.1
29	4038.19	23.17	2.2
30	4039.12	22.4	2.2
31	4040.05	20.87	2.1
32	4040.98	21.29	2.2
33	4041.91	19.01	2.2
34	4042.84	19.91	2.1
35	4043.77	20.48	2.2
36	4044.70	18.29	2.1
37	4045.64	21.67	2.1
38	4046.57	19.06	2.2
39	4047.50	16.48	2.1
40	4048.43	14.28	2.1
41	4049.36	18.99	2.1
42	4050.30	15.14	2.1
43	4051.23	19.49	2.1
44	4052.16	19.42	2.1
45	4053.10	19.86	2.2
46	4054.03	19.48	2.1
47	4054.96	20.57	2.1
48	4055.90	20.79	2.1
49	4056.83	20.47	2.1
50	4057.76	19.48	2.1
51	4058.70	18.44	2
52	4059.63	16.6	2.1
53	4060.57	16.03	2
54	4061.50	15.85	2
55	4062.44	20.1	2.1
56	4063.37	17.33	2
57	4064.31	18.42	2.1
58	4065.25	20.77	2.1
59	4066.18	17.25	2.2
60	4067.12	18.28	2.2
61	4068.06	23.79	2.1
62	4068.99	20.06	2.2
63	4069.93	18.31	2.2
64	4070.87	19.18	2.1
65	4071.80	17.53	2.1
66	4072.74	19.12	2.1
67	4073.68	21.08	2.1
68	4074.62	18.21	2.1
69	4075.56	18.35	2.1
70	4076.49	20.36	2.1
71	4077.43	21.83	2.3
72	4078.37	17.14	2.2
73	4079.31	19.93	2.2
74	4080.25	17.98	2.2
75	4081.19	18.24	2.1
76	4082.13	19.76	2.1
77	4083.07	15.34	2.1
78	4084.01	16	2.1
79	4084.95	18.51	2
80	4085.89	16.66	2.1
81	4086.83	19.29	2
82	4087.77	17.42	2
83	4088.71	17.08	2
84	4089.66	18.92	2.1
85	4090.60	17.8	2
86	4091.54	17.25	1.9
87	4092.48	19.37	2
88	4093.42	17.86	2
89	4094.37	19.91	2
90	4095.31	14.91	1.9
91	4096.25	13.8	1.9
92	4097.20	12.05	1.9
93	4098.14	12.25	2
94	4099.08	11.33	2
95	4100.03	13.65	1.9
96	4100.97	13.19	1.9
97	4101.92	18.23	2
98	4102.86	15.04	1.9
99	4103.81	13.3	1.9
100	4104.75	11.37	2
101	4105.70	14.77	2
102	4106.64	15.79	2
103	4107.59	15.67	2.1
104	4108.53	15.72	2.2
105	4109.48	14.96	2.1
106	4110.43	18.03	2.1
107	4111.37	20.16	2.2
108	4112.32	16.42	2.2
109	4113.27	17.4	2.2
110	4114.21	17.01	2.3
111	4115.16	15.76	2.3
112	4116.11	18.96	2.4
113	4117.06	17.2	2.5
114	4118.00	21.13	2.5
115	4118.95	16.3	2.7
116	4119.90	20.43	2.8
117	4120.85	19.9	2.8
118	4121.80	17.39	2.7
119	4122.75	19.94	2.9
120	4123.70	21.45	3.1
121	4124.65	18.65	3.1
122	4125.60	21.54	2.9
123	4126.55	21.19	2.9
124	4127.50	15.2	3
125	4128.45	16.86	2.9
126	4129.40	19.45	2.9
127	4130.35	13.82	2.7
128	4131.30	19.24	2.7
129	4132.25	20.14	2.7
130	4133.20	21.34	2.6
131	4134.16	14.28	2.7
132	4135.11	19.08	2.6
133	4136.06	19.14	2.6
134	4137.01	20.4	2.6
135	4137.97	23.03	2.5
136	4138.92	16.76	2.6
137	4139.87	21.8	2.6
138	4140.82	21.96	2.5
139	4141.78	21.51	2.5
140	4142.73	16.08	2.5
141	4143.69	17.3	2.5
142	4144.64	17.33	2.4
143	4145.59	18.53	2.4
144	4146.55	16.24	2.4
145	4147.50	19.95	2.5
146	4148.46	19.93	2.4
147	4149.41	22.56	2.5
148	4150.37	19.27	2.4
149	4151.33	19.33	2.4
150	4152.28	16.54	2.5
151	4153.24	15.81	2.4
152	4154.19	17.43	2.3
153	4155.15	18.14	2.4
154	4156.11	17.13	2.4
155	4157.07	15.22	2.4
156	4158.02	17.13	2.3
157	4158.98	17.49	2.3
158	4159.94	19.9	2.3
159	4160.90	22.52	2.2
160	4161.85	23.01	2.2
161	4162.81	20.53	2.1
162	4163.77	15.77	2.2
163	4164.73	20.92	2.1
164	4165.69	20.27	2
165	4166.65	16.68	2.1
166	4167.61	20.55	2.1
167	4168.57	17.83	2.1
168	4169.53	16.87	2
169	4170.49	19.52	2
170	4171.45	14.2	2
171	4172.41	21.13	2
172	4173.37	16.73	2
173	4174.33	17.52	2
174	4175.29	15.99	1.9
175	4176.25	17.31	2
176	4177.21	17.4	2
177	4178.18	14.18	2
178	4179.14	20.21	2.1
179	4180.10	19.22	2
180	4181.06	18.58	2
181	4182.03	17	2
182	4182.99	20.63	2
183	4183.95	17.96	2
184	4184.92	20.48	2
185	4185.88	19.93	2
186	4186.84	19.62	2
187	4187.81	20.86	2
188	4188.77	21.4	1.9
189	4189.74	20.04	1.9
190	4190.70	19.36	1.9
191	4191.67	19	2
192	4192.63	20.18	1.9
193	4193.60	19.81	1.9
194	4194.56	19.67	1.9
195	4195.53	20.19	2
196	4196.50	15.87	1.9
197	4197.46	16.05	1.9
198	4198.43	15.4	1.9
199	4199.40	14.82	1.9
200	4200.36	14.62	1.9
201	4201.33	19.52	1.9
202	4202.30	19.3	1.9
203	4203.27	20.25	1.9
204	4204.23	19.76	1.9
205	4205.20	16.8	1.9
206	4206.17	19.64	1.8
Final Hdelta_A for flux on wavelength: 4.6 angstrom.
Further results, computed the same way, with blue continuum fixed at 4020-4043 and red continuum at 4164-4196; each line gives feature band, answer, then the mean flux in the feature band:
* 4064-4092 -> 0.4 angstrom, 18.7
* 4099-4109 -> 2.3 angstrom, 14.5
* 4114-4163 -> 0.1 angstrom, 18.8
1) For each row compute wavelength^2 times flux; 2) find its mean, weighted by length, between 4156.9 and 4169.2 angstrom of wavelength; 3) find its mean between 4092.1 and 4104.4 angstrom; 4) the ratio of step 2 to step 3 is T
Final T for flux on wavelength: 1.32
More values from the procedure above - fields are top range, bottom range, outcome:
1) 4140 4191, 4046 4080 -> 1.04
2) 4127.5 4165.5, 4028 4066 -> 1.04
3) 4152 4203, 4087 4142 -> 1.08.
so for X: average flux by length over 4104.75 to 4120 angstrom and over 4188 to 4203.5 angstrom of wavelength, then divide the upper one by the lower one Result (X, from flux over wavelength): 1.09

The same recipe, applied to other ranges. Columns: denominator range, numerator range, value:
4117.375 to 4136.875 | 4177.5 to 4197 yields 1.02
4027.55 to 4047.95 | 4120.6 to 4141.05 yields 0.99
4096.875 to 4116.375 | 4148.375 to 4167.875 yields 1.23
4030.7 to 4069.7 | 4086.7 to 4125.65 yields 0.88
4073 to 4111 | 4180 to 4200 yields 1.13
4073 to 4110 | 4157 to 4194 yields 1.13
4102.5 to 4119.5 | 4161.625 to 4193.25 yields 1.14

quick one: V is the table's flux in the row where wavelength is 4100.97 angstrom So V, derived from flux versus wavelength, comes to 13.19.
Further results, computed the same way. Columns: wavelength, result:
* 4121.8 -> 17.39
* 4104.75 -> 11.37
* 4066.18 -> 17.25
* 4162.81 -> 20.53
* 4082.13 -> 19.76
